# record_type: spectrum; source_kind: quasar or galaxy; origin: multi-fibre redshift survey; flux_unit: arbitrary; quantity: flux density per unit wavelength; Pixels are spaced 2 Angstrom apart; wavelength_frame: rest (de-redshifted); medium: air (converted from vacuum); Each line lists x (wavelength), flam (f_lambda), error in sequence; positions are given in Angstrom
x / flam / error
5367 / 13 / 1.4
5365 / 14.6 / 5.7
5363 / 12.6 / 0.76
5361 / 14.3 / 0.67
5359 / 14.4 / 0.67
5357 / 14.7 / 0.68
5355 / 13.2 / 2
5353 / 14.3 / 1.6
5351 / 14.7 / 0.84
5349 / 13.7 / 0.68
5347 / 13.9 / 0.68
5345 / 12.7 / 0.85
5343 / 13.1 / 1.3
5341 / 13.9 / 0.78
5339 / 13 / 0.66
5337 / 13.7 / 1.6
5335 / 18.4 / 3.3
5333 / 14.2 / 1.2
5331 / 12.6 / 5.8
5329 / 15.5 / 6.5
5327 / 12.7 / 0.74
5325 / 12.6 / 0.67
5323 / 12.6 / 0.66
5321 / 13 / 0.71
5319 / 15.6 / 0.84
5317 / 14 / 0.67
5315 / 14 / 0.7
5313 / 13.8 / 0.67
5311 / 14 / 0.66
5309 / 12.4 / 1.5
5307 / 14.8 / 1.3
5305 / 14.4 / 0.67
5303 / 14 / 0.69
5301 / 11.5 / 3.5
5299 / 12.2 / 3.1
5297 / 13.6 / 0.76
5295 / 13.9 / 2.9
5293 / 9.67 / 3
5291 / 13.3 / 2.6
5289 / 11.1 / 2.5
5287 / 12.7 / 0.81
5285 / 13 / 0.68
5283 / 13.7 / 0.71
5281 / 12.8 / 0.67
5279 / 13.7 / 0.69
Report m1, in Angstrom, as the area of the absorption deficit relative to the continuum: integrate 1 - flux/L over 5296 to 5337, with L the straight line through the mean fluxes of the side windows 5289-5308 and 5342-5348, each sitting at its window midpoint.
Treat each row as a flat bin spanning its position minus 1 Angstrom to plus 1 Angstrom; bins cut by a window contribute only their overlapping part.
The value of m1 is -2.3 Angstrom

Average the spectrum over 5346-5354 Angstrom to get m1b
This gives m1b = 14.2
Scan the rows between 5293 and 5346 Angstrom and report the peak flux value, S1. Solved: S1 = 18.4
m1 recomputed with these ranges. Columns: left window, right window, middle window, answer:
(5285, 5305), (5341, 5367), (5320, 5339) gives -0.81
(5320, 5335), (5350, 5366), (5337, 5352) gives 0.35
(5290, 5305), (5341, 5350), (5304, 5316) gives -0.93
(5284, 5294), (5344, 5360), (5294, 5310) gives -1.27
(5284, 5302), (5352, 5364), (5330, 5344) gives -0.76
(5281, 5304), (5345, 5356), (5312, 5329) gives -0.57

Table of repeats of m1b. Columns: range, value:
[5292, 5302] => 12.2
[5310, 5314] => 13.9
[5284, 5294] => 12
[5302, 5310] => 13.9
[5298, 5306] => 13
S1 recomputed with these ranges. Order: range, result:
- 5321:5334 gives 15.5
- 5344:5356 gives 14.7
